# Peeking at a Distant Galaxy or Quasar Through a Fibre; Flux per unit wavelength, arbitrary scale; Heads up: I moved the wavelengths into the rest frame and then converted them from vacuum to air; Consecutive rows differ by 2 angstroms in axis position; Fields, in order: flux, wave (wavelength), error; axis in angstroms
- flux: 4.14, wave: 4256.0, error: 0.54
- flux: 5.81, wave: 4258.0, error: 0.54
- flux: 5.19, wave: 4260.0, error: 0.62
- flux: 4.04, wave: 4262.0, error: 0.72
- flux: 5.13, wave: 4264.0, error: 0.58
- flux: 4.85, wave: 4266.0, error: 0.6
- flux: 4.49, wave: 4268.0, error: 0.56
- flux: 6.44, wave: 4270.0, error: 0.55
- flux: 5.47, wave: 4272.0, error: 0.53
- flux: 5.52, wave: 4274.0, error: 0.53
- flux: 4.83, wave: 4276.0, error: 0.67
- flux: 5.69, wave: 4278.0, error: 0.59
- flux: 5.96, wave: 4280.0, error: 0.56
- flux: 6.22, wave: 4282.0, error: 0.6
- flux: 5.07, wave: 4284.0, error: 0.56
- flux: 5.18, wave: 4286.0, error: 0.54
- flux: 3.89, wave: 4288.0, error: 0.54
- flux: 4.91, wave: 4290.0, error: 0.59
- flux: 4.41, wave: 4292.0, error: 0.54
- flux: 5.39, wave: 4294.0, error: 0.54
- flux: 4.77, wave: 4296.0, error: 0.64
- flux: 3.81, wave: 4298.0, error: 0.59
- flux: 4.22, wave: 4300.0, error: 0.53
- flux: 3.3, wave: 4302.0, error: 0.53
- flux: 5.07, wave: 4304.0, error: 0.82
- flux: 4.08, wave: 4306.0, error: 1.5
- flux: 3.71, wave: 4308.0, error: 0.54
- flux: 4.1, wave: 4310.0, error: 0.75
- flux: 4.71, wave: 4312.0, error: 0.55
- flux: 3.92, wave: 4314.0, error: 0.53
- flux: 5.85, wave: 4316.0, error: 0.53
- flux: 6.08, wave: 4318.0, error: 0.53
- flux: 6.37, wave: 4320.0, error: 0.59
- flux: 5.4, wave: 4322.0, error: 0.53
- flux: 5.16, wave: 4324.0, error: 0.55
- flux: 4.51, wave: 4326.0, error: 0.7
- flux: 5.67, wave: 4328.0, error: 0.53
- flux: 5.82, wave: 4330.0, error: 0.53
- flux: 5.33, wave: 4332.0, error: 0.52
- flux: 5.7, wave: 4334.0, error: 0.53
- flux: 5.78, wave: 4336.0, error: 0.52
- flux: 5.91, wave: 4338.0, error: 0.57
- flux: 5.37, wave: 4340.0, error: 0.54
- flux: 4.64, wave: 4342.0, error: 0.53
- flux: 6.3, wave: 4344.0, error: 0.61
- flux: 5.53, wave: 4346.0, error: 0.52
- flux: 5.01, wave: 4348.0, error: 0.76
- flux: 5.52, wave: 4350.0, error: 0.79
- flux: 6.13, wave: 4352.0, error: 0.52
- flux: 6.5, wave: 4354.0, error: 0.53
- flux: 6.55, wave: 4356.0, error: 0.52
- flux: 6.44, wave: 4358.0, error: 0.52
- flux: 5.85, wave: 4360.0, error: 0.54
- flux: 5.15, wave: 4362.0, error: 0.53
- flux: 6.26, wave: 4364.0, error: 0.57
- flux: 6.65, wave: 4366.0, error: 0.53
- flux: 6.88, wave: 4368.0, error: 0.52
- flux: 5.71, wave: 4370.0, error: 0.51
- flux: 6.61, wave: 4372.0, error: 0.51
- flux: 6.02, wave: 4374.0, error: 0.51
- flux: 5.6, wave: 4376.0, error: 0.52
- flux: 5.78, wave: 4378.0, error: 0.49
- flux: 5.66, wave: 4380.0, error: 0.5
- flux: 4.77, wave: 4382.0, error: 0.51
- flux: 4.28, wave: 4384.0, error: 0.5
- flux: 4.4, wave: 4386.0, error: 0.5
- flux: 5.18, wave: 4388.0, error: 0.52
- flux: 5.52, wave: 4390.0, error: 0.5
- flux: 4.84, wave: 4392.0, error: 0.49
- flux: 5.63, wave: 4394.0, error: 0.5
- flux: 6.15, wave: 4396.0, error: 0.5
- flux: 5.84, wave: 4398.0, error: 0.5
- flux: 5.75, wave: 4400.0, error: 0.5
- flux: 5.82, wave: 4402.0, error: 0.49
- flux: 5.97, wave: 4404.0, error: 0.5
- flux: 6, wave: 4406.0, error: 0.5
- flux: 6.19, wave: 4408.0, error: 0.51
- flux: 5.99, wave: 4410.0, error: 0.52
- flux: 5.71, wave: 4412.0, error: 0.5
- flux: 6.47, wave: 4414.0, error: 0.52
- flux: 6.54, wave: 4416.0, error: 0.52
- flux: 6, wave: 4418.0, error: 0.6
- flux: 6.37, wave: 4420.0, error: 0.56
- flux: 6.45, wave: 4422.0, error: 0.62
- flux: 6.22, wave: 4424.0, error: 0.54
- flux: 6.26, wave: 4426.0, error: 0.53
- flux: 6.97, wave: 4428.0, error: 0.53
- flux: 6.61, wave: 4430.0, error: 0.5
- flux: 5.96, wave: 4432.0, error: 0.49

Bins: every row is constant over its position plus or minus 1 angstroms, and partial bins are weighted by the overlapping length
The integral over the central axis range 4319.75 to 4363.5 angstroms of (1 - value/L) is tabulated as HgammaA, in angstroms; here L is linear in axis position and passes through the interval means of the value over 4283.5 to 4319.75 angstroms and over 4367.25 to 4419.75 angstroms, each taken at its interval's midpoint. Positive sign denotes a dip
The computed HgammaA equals -4.7 angstroms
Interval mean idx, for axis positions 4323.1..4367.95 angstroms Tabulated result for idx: 5.74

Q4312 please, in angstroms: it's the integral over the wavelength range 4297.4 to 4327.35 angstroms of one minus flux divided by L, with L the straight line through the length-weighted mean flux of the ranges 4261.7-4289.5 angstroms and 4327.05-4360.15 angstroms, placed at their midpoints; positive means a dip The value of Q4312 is 4.4 angstroms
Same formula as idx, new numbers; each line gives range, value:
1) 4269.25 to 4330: 5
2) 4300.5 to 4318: 4.44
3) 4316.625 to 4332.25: 5.56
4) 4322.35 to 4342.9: 5.39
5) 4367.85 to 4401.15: 5.53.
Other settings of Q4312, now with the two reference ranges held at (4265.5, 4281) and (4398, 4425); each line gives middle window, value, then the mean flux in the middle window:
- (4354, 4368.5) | -1.0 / 6.25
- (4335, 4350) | 0.7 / 5.51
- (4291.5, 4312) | 4.6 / 4.3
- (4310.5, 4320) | 0.7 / 5.21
